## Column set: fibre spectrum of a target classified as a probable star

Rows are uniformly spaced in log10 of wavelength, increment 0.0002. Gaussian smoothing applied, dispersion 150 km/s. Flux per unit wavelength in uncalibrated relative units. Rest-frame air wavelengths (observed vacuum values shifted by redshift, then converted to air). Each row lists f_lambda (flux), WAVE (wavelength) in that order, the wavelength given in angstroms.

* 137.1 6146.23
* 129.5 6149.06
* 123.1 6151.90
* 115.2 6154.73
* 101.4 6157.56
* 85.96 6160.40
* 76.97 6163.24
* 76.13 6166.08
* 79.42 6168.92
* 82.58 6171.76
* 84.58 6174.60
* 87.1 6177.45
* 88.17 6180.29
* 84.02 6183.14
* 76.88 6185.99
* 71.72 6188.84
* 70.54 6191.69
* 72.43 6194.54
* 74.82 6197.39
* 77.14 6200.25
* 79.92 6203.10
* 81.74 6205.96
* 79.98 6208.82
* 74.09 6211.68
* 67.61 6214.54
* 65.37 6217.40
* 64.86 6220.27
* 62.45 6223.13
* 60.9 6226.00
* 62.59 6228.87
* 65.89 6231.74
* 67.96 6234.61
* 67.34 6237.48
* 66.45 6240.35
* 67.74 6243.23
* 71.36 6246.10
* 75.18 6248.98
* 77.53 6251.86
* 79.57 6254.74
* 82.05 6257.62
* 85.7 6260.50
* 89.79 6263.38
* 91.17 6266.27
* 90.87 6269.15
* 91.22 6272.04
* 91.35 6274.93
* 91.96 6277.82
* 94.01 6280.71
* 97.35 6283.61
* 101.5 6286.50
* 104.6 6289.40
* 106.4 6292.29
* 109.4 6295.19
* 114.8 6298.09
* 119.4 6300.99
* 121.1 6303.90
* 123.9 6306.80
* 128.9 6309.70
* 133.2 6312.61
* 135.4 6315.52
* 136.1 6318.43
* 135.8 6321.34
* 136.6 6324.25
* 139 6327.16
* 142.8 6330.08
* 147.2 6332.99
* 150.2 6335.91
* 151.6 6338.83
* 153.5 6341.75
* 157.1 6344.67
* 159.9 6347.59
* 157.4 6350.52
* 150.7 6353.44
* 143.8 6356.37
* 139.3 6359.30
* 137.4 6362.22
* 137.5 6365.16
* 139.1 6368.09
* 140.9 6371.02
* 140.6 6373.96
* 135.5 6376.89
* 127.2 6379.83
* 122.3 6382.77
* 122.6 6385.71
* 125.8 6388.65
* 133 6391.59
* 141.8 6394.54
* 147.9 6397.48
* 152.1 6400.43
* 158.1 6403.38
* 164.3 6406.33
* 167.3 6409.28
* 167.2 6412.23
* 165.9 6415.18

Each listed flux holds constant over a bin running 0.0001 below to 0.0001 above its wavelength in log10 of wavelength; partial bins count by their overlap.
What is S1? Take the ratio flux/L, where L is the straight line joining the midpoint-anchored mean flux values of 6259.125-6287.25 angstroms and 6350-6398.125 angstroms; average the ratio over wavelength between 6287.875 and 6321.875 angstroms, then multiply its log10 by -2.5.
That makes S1 -0.146 mag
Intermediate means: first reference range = 92.3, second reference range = 137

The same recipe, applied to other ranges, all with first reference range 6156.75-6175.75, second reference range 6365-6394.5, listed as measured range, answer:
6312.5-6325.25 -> -0.15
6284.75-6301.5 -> 0.04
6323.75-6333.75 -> -0.17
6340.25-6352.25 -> -0.25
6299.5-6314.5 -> -0.09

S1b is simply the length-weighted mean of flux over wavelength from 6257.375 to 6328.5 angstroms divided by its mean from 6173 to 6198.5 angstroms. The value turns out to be 1.4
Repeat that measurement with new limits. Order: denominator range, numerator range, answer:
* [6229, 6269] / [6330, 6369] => 1.95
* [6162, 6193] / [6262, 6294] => 1.20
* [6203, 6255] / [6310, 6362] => 2.07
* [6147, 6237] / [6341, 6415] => 1.80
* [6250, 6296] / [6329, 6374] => 1.59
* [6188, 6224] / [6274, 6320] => 1.56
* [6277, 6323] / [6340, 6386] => 1.22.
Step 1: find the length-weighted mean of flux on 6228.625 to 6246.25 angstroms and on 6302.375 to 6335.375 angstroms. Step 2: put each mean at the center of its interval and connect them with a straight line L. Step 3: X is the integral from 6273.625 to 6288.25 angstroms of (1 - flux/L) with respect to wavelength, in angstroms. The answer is 1.1 angstroms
